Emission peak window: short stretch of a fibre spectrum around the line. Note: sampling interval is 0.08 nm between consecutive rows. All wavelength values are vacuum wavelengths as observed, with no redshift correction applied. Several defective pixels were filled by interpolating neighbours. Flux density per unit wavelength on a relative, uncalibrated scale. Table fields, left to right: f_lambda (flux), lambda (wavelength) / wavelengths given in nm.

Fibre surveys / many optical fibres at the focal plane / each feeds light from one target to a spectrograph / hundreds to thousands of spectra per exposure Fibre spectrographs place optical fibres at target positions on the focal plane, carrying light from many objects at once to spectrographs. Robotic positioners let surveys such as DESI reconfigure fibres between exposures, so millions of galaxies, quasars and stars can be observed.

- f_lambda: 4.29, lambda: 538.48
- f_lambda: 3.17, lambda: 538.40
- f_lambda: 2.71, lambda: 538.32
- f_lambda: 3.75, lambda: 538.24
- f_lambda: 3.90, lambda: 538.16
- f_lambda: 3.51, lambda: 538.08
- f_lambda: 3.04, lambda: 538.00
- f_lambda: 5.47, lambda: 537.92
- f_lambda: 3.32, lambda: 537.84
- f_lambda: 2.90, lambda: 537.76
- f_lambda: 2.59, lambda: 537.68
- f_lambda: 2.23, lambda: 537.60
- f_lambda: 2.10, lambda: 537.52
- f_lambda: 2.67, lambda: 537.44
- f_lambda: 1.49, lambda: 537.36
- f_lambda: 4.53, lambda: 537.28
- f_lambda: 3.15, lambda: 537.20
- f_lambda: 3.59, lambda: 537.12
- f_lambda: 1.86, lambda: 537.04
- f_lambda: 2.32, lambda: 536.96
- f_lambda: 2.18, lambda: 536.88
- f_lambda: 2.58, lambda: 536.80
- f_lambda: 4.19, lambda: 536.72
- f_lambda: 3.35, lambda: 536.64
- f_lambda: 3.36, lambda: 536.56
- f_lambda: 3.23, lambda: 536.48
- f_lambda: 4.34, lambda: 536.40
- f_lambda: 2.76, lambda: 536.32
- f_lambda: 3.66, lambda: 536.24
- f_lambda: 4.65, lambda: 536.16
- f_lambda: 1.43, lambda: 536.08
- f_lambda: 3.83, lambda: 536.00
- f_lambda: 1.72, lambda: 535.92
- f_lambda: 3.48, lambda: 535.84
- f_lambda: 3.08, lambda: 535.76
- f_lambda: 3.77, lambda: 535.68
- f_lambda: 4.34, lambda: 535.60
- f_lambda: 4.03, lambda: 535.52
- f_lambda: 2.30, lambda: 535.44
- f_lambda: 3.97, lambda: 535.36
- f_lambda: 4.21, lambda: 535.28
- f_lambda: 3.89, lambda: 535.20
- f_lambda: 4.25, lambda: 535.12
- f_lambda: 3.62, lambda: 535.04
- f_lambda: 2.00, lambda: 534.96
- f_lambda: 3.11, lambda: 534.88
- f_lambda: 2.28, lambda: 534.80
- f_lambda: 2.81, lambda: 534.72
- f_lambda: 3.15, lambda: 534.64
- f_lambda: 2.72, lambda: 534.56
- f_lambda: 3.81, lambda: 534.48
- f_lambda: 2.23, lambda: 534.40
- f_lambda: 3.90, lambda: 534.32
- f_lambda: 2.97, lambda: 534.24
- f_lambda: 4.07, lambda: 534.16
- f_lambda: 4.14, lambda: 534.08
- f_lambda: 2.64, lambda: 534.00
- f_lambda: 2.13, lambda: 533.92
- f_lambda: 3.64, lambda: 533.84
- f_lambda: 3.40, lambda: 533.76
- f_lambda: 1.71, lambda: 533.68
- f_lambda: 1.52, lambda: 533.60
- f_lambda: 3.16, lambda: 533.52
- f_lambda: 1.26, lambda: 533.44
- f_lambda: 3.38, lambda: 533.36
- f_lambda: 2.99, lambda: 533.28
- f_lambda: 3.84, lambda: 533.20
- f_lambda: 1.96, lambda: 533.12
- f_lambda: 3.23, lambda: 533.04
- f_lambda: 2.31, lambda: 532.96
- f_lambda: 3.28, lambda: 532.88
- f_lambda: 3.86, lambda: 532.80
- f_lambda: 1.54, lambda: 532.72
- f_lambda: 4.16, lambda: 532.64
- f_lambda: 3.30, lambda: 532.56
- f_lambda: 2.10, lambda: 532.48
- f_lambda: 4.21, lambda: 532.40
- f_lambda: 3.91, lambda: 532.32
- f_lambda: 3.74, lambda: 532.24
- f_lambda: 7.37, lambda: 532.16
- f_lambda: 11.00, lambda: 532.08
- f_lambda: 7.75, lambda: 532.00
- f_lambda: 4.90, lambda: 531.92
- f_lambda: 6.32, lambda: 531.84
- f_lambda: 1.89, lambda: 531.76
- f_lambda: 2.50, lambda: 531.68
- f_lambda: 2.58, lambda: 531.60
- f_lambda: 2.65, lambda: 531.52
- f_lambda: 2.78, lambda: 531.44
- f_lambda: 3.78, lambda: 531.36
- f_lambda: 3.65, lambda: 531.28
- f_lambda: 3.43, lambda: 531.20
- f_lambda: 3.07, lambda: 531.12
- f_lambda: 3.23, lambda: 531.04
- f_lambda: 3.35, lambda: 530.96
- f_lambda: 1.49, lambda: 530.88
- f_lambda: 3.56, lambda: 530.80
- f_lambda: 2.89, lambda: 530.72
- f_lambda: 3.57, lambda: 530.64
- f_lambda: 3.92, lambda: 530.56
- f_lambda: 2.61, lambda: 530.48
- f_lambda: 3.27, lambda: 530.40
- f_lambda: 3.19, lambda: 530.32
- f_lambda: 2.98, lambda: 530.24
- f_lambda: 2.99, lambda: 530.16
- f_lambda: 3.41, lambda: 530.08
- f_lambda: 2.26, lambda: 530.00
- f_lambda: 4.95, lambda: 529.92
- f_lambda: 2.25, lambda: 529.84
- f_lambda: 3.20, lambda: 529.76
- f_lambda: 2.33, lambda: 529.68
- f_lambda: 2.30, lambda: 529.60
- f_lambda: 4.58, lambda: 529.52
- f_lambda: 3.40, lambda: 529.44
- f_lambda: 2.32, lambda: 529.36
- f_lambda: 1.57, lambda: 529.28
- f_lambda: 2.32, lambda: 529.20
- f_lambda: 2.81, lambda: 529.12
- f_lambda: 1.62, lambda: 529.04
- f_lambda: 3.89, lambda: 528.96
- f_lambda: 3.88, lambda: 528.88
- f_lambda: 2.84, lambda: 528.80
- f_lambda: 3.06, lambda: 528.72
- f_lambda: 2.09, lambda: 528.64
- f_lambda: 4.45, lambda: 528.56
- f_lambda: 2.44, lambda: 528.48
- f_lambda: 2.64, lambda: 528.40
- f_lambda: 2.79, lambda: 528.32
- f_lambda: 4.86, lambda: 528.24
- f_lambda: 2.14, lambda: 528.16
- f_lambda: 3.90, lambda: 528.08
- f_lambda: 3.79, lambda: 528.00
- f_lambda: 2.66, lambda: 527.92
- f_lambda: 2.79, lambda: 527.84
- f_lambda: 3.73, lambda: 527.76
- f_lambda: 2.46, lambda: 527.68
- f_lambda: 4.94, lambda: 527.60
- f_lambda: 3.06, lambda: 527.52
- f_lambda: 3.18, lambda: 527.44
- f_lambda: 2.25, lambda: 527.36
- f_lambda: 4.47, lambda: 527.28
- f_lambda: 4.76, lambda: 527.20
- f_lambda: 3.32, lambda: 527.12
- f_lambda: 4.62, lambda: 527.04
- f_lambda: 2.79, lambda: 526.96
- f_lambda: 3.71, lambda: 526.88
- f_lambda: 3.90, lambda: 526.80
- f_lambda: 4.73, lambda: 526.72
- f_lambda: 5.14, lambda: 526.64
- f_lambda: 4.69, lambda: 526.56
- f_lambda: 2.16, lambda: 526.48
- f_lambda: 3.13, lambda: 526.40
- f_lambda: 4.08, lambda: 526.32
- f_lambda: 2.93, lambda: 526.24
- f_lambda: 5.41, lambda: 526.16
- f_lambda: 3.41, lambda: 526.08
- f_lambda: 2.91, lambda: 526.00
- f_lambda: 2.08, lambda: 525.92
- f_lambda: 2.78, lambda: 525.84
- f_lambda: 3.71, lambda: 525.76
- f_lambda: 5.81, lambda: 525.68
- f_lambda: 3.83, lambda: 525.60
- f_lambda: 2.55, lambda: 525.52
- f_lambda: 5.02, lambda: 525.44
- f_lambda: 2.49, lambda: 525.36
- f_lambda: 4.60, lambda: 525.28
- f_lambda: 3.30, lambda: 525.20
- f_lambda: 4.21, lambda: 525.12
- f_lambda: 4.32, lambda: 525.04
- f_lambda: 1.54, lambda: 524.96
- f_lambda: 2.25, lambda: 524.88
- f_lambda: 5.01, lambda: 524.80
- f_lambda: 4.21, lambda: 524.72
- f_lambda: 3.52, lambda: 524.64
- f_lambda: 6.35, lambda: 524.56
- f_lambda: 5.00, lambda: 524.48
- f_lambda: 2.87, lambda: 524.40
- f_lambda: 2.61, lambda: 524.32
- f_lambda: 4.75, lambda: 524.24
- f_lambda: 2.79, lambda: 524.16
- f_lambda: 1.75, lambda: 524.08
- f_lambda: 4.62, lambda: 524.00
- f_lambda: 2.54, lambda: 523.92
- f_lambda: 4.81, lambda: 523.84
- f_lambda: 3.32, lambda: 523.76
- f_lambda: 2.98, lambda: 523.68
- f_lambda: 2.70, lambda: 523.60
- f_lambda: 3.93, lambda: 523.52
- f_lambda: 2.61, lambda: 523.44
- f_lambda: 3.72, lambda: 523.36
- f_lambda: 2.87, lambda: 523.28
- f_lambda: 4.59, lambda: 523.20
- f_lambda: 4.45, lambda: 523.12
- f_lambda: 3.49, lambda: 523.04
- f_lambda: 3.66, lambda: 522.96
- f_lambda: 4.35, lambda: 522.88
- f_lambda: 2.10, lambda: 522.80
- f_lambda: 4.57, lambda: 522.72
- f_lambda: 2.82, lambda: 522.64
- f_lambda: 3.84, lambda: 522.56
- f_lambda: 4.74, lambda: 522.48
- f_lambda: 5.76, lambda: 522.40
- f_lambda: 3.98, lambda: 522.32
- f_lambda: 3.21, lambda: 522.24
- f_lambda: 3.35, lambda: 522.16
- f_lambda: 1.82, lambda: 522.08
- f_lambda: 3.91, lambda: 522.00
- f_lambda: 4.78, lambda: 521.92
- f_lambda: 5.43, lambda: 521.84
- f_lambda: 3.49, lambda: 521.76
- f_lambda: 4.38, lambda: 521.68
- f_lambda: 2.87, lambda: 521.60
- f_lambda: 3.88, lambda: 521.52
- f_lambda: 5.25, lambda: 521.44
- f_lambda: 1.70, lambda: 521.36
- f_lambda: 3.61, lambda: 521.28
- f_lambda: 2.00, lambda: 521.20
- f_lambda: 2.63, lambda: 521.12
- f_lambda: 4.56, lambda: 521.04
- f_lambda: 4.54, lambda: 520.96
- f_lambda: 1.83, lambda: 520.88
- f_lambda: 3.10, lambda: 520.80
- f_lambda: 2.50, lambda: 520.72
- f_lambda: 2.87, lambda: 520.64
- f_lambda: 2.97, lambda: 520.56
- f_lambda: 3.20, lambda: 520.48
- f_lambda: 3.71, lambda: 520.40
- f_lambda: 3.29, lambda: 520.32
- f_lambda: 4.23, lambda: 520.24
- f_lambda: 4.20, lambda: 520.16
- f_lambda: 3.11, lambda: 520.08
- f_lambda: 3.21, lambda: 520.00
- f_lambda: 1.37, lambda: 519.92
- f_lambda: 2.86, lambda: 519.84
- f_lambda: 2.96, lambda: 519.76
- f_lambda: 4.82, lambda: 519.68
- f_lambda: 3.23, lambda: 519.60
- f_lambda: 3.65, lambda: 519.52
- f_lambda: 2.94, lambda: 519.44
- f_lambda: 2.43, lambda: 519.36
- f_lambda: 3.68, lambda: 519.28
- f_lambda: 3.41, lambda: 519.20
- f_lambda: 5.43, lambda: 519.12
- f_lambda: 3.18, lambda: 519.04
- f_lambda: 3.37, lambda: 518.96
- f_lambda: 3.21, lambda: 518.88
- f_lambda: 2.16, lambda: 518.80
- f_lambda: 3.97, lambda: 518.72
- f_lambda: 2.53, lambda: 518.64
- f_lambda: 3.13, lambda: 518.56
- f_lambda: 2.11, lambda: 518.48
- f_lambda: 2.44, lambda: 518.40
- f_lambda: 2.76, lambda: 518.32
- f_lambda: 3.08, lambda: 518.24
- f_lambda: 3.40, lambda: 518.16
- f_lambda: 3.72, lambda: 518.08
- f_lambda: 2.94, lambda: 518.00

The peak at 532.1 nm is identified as H-beta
